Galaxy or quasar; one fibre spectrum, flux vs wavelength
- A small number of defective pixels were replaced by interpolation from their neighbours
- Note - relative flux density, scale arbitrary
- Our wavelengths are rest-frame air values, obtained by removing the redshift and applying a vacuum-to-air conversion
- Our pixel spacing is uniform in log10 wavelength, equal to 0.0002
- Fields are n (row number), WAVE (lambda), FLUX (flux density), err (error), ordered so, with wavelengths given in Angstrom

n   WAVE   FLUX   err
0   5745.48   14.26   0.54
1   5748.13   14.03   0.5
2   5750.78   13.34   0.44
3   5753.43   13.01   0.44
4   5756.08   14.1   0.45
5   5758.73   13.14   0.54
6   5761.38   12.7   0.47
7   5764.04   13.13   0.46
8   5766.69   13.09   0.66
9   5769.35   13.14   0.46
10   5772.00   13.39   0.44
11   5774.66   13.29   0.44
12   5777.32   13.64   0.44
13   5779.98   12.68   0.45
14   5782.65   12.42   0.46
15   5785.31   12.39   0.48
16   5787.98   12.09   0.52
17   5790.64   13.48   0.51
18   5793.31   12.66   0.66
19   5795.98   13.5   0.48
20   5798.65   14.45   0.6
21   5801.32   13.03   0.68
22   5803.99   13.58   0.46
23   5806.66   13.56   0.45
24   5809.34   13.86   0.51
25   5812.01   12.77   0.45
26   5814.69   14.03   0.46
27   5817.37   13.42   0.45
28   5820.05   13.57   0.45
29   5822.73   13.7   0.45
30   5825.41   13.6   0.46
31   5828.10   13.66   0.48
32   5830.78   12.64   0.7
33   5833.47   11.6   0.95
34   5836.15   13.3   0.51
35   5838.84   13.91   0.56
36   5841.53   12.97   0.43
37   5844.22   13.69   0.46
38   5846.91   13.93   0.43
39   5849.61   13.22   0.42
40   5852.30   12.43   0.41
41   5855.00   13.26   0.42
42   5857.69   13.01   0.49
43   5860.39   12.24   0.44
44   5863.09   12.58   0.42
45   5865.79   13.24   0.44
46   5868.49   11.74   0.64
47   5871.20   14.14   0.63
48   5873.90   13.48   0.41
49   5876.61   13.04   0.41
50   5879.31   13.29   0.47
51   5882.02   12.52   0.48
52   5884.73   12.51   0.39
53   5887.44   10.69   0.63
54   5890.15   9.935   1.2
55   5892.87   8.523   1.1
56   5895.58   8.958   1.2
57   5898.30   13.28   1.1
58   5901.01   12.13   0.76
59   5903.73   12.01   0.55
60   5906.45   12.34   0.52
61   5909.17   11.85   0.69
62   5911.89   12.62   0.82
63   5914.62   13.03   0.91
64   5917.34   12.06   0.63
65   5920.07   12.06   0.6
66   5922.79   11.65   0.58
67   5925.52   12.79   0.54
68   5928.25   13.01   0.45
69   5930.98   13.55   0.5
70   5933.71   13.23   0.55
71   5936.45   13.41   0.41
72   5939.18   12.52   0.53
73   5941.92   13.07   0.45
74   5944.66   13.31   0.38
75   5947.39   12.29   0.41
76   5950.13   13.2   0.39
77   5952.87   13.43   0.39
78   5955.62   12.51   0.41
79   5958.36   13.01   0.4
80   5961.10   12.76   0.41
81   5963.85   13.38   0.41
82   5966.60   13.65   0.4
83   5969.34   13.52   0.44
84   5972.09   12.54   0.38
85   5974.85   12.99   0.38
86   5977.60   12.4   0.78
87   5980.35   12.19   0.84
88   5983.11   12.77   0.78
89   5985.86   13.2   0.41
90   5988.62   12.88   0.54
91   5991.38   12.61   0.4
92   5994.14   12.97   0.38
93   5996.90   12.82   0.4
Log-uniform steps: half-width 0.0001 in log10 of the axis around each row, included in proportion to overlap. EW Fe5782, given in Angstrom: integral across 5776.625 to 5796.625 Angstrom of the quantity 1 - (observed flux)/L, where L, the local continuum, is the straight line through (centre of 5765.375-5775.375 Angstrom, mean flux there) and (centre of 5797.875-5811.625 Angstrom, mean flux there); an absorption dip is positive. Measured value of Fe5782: 0.9 Angstrom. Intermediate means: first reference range 13.2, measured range 12.8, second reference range 13.6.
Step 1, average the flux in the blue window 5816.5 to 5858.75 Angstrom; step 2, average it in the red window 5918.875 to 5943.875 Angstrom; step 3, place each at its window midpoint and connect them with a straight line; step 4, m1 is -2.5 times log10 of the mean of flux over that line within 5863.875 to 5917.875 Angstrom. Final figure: 0.08 mag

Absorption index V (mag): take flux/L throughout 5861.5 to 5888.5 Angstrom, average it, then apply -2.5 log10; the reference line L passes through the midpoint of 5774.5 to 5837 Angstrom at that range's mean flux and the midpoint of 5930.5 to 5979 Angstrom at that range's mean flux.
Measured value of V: 0.032 mag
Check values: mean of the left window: 13.2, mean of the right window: 13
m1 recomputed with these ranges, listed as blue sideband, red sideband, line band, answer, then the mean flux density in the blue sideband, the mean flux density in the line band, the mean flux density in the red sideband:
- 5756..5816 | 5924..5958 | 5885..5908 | 0.181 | 13.2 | 11.1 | 13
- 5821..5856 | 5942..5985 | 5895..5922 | 0.082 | 13.2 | 12.1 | 12.9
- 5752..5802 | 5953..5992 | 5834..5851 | -0.030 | 13.1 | 13.4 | 12.9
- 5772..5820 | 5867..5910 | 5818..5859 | -0.051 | 13.2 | 13.2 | 11.9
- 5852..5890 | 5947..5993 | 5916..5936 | 0.012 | 12.6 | 12.7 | 12.9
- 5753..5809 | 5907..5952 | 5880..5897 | 0.206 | 13.2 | 10.6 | 12.7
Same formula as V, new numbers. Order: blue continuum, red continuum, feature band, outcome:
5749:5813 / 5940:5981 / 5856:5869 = 0.04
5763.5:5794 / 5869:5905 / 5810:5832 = -0.08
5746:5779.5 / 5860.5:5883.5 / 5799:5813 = -0.02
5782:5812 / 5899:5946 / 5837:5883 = -0.02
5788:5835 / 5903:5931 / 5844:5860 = -0.02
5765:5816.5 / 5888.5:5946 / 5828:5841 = -0.01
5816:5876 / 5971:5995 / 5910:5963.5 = 0.00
